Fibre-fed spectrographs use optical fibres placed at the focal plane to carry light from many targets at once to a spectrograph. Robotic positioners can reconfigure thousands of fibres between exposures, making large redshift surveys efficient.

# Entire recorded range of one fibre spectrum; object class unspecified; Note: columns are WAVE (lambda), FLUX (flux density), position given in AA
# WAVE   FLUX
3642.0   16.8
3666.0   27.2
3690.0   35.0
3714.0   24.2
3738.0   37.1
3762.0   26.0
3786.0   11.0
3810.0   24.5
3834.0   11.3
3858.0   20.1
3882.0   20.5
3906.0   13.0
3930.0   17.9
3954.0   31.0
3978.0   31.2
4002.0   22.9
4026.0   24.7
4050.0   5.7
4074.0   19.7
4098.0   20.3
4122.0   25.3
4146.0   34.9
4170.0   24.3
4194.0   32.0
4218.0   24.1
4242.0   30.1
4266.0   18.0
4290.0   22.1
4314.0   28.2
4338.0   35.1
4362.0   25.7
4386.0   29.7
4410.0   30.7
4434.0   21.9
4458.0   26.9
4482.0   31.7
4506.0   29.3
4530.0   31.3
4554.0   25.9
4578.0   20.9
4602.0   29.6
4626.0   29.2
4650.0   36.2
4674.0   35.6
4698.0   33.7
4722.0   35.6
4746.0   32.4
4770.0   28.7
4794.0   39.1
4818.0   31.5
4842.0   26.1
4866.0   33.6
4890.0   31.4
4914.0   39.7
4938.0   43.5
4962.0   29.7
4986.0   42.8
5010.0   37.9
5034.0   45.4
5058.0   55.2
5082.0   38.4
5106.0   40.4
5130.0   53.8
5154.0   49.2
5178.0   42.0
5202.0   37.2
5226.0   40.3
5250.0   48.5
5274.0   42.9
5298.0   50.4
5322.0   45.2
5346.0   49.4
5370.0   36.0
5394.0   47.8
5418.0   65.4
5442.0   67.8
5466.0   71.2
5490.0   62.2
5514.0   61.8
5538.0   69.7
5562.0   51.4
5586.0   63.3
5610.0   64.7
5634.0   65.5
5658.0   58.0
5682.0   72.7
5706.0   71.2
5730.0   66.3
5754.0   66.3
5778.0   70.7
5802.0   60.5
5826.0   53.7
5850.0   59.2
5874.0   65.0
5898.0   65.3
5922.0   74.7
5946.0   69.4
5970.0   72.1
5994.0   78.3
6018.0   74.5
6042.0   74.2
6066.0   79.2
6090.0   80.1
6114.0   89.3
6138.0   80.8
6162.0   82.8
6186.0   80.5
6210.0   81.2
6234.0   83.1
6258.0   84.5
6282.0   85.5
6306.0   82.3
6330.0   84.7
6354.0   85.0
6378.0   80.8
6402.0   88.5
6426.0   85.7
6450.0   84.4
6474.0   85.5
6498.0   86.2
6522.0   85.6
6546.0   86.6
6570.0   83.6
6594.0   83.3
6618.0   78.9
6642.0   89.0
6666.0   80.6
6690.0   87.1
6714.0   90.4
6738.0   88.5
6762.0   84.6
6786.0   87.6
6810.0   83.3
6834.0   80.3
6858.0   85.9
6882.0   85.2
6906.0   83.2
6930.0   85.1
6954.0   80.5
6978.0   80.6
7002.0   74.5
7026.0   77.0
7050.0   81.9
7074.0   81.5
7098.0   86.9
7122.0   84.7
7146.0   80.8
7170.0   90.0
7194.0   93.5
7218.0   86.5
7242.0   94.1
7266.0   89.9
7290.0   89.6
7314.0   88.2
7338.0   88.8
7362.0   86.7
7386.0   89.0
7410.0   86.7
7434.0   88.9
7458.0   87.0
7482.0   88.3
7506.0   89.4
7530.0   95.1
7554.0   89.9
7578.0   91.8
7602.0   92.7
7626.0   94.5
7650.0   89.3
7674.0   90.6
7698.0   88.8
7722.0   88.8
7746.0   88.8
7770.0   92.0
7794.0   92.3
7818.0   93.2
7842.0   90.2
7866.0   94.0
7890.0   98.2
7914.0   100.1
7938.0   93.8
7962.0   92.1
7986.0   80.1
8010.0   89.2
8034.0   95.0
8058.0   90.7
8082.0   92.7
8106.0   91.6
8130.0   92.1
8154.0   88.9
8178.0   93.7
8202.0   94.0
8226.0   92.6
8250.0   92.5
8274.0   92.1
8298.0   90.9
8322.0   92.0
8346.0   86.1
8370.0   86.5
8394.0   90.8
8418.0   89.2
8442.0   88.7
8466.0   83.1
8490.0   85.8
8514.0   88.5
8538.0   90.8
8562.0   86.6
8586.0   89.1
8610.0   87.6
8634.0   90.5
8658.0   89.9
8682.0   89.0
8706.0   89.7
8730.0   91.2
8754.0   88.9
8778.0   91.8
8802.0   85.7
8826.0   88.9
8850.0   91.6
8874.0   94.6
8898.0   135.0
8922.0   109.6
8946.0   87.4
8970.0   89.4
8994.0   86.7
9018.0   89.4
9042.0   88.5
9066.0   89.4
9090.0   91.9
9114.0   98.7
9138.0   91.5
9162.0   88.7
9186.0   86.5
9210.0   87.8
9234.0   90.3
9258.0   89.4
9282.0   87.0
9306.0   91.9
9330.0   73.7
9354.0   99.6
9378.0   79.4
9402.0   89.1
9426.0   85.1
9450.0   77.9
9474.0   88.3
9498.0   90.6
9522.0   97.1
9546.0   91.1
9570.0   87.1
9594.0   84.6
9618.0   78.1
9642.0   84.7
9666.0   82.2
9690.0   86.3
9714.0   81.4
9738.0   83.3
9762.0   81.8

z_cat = 0.36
